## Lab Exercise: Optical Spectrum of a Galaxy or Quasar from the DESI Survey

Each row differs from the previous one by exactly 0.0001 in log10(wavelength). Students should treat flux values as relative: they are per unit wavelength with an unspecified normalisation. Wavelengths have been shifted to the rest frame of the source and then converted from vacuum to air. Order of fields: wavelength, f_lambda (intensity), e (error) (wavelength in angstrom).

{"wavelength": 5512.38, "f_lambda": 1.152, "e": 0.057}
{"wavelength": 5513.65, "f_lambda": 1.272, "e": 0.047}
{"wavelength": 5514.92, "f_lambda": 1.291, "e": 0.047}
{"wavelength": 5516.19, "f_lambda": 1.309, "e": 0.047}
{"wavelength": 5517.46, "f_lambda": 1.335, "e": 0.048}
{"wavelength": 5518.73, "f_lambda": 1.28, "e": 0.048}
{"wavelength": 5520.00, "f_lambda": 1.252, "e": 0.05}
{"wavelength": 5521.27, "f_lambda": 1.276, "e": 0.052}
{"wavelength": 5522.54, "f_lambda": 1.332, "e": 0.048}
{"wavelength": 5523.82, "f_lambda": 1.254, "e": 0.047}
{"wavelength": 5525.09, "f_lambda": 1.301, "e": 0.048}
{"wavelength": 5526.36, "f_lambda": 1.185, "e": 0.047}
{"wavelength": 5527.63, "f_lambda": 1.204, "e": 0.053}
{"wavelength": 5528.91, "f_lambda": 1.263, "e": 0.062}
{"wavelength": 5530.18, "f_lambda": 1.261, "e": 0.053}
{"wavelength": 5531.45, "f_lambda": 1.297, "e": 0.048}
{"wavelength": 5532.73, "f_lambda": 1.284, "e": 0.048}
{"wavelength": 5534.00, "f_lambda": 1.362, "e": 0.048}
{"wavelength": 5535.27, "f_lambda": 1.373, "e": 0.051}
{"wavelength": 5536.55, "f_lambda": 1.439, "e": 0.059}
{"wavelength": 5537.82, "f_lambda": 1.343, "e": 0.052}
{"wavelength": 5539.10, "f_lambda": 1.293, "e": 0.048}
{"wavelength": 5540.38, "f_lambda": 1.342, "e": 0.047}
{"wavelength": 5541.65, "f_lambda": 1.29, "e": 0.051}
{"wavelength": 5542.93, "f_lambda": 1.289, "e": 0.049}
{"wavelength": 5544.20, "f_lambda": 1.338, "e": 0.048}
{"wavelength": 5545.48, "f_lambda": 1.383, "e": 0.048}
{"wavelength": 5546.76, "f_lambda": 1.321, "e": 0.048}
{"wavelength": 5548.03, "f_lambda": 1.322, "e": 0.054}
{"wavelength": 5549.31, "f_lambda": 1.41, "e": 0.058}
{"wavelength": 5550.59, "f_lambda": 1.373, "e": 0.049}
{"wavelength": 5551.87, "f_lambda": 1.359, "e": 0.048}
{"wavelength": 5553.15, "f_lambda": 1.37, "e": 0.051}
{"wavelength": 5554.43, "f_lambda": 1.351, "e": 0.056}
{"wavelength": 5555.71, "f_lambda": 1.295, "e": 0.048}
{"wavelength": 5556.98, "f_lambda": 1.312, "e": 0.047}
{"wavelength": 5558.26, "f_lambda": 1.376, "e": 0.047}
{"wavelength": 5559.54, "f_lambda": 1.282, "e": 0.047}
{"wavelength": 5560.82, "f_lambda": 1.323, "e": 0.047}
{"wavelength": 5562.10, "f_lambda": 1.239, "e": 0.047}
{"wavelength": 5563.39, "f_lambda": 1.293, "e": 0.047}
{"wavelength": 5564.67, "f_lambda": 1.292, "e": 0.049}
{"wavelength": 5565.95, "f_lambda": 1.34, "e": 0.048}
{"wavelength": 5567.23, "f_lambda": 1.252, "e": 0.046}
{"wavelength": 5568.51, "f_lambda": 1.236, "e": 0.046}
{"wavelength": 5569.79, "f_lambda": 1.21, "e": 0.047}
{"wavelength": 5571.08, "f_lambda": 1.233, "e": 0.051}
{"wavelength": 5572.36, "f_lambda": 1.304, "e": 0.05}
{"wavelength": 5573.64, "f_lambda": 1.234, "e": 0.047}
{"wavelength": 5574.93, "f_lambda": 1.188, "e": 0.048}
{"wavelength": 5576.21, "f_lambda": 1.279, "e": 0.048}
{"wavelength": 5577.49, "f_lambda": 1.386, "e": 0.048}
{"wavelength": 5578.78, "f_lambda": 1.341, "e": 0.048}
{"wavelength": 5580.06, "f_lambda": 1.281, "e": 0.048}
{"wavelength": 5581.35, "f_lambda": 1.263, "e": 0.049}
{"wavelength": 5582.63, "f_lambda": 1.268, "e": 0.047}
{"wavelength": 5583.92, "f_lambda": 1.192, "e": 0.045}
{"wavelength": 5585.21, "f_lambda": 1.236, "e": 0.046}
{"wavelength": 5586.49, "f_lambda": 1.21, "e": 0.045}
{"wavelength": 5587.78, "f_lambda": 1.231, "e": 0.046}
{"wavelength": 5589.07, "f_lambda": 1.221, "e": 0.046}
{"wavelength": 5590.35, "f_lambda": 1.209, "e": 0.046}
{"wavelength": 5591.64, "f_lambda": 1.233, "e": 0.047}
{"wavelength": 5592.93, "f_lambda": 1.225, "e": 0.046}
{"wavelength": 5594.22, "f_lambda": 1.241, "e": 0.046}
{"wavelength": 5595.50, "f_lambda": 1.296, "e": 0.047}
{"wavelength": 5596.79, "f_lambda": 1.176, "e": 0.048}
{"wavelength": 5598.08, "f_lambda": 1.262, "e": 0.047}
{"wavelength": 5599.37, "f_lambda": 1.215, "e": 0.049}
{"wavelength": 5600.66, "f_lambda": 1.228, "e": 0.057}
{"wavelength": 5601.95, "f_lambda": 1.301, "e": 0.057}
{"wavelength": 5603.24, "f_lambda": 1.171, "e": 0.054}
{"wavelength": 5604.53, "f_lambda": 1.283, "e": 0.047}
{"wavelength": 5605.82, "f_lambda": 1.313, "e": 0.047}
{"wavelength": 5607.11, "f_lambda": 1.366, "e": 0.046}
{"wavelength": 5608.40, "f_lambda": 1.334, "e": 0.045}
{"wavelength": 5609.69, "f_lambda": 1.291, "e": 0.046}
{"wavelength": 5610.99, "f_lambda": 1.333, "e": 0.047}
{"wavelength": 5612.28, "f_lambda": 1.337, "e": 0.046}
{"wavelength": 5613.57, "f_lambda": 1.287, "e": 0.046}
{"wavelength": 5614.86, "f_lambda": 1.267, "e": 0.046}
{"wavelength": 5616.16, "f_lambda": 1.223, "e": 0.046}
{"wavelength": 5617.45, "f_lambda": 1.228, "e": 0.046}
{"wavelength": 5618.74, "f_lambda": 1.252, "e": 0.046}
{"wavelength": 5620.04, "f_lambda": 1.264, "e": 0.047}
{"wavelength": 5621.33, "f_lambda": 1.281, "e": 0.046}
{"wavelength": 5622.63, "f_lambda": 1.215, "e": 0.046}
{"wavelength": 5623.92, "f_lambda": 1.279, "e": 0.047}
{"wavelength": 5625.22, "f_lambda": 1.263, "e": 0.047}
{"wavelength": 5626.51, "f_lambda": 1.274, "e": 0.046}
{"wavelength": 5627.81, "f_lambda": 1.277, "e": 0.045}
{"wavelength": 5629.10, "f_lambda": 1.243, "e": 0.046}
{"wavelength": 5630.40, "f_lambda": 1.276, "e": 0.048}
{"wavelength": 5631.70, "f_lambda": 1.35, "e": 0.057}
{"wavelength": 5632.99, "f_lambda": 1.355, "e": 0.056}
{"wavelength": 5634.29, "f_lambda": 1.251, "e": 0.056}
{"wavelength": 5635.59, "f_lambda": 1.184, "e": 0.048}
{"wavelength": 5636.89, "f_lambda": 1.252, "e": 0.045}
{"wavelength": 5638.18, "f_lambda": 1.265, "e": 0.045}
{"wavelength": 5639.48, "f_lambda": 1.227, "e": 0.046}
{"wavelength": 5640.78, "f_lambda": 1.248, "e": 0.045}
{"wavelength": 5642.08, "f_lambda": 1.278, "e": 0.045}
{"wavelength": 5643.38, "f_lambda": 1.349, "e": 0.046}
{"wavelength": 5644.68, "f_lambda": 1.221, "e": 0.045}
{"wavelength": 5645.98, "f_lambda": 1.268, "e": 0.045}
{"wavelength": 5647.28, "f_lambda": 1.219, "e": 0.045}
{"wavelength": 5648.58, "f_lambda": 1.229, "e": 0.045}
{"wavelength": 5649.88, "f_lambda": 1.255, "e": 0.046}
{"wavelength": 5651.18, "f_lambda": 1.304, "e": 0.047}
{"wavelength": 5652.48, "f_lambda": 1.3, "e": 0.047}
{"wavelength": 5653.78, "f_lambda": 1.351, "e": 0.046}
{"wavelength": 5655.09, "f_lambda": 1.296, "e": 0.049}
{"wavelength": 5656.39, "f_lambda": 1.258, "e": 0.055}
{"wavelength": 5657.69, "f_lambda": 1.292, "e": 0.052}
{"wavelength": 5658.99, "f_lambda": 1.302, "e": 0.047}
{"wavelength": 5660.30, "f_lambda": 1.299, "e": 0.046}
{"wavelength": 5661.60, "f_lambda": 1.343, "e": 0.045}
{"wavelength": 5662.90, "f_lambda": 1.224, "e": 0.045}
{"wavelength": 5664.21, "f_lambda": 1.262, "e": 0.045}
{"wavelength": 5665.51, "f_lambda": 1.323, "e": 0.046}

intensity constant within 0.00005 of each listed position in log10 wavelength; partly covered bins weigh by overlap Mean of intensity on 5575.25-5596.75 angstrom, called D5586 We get 1.25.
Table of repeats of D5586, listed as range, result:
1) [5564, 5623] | 1.26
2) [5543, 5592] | 1.29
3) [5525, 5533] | 1.25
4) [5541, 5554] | 1.35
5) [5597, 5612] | 1.28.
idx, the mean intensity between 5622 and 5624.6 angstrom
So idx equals 1.25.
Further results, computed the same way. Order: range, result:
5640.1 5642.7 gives 1.26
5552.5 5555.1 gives 1.36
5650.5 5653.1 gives 1.3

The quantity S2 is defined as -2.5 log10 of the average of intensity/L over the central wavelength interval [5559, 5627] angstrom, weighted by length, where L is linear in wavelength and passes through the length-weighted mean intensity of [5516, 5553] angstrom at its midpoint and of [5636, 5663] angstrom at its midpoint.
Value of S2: 0.03 mag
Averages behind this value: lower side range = 1.31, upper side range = 1.28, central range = 1.26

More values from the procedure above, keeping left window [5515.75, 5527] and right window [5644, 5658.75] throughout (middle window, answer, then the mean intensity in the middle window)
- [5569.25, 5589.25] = 0.02 mag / 1.26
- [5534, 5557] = -0.06 mag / 1.35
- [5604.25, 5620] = -0.01 mag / 1.29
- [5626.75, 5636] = 0.00 mag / 1.28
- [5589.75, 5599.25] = 0.04 mag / 1.23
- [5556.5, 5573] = 0.00 mag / 1.28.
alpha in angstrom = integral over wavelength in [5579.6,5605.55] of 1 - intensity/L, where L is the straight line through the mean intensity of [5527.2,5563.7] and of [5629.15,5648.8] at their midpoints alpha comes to 1.1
